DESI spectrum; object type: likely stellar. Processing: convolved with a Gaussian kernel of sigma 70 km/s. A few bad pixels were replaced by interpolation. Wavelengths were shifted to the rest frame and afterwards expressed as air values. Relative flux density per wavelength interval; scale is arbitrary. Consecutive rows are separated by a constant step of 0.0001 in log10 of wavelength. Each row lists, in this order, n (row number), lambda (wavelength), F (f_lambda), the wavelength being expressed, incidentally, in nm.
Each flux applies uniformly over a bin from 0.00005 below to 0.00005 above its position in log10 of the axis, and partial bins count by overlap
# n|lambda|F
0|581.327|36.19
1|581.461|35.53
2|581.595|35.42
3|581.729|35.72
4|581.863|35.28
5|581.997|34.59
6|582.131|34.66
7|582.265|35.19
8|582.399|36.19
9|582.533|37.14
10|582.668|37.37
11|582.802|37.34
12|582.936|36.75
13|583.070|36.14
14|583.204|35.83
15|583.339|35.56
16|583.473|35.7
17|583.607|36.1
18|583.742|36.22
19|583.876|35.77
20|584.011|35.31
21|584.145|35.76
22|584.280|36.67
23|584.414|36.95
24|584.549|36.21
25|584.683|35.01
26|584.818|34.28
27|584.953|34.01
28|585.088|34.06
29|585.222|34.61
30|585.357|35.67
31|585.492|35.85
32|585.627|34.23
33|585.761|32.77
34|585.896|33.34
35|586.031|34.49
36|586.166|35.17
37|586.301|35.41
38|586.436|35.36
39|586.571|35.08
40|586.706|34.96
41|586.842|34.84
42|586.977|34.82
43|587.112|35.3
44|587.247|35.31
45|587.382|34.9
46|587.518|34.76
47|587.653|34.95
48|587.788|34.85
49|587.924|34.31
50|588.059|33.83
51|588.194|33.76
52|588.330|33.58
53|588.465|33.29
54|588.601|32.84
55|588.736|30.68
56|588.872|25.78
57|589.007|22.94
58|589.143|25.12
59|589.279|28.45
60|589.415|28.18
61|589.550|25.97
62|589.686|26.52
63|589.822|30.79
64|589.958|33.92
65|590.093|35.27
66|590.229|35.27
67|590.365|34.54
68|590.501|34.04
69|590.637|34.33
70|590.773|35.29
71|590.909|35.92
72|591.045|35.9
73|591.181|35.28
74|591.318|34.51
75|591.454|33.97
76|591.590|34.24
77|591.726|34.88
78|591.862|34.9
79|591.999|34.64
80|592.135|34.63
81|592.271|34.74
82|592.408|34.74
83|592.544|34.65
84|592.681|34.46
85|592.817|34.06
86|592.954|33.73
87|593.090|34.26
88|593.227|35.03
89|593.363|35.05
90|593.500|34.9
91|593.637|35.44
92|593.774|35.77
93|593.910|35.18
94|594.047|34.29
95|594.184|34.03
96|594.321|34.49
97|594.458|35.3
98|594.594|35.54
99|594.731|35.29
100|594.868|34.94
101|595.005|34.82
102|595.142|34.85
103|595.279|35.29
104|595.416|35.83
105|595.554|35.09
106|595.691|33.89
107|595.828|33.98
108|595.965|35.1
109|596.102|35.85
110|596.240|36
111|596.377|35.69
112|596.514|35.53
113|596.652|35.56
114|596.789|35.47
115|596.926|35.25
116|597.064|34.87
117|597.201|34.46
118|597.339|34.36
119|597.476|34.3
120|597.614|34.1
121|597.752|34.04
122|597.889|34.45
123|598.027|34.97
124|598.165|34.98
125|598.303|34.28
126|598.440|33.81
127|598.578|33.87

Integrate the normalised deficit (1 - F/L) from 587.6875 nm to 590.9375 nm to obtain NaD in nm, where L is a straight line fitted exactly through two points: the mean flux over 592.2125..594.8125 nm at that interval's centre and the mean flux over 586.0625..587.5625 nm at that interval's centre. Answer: 0.31 nm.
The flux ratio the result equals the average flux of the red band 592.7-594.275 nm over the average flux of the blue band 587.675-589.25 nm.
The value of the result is 1.1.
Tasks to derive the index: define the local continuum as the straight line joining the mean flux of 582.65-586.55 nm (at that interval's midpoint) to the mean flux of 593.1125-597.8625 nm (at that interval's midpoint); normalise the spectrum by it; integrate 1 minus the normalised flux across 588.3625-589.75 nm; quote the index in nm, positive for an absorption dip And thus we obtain 0.28 nm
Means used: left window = 35.4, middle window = 28.1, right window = 35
